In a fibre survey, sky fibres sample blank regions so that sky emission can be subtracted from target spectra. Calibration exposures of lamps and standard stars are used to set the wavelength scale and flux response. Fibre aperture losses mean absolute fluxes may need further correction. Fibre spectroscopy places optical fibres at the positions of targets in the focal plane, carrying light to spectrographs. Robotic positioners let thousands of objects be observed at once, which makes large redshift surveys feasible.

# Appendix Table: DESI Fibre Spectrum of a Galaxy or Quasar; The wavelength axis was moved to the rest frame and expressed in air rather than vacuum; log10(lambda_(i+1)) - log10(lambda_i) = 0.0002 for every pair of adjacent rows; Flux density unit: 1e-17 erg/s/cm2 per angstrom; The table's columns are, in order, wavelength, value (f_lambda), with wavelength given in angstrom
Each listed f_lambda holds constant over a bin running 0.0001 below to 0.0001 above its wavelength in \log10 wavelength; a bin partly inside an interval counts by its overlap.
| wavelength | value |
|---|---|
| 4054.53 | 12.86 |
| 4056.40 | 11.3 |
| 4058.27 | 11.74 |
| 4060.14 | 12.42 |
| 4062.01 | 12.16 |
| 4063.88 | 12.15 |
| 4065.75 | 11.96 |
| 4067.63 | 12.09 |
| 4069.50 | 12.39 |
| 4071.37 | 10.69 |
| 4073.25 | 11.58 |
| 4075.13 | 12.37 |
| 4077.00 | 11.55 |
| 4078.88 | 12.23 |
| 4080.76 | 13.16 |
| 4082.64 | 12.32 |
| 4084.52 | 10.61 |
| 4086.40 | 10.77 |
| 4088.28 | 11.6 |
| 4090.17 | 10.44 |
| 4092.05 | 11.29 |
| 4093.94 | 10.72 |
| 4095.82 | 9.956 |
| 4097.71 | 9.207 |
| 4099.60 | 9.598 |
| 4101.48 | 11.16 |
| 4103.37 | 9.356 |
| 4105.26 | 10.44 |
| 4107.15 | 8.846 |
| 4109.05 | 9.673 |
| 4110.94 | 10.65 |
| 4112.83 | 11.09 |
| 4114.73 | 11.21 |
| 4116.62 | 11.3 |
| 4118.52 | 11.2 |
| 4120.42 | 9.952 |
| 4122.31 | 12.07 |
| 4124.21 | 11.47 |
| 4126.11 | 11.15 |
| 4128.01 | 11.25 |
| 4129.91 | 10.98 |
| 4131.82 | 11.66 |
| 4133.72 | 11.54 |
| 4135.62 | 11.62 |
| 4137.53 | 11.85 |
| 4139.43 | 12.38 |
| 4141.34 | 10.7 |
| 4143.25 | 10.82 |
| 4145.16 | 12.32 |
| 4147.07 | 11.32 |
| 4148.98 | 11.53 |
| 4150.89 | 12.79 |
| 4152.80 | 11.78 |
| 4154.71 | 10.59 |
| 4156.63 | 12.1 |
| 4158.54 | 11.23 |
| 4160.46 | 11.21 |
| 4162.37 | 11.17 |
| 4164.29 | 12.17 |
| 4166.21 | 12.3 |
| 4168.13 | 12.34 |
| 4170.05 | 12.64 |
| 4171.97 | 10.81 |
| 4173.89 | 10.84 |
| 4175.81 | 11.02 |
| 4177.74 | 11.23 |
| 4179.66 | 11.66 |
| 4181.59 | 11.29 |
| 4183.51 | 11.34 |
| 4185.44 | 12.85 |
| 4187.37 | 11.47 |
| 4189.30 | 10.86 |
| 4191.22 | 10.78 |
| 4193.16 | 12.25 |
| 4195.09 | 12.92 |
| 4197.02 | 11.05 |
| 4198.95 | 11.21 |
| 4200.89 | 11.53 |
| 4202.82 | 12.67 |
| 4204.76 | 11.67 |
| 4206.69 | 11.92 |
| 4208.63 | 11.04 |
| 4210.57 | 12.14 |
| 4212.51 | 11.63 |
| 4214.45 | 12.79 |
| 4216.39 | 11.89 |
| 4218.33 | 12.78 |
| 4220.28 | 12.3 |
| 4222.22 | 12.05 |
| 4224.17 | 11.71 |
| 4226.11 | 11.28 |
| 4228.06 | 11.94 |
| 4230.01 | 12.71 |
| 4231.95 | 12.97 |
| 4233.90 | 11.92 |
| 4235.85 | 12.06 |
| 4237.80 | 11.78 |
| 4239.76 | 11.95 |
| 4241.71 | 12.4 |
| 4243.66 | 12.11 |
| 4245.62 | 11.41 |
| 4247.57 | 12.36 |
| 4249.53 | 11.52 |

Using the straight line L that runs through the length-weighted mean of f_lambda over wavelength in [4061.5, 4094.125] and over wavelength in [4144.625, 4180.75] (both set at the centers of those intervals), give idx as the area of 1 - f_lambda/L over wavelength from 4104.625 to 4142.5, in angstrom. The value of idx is 1.9 angstrom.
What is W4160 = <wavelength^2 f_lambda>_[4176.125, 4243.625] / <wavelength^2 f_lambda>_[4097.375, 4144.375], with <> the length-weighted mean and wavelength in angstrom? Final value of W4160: 1.1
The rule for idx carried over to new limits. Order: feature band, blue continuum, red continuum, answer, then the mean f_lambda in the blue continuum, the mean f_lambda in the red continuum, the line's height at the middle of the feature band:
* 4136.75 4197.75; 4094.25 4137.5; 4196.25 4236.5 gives -1.4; 10.7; 12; 11.4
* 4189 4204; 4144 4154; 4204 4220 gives 0.4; 11.9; 12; 12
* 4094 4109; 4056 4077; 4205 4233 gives 2.6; 11.9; 12.1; 11.9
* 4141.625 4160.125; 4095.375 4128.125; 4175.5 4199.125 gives -0.8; 10.5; 11.6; 11.1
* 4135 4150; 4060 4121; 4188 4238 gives -0.2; 11.1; 11.9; 11.4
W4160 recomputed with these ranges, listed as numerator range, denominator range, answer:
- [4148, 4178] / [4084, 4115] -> 1.16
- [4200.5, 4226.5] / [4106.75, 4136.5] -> 1.14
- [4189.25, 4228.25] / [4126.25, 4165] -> 1.06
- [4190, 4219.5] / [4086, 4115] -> 1.21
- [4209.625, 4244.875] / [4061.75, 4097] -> 1.13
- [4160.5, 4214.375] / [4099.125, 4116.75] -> 1.18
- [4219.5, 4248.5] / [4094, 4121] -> 1.25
